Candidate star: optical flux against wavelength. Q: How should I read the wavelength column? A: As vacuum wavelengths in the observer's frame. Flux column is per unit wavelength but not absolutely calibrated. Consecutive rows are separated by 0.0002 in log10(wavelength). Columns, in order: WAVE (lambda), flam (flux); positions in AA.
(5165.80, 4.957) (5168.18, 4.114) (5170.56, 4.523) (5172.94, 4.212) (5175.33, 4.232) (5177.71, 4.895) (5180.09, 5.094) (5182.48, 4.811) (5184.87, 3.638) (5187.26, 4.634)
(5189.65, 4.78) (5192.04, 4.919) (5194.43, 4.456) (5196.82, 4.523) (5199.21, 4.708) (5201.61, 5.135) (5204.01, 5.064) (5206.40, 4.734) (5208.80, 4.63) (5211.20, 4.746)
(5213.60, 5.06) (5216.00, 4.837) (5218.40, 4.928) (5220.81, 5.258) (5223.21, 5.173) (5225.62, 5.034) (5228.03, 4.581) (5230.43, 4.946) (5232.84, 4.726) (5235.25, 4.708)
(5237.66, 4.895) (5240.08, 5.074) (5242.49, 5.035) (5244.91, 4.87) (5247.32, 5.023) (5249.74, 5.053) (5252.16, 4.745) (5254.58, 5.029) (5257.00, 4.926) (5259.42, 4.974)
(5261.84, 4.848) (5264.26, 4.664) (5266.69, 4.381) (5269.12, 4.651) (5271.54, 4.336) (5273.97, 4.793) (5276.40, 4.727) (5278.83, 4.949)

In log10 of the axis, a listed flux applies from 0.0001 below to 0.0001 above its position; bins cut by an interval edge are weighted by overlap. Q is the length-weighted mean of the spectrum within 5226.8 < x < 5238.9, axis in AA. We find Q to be 4.77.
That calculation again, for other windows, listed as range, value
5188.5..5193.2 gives 4.85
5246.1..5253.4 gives 4.94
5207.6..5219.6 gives 4.84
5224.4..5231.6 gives 4.85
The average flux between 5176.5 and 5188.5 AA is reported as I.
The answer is 4.61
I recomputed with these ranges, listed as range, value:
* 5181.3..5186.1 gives 4.22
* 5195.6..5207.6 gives 4.83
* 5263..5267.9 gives 4.52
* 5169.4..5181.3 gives 4.59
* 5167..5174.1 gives 4.28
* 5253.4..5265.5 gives 4.89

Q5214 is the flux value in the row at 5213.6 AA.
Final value 5.06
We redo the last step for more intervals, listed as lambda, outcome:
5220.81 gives 5.258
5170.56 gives 4.523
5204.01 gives 5.064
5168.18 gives 4.114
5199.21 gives 4.708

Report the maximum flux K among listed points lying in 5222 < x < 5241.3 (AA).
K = 5.173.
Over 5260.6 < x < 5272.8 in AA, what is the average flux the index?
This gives 4.58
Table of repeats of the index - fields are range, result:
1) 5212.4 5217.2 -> 4.95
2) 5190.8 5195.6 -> 4.69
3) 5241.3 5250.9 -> 4.99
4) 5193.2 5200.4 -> 4.57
